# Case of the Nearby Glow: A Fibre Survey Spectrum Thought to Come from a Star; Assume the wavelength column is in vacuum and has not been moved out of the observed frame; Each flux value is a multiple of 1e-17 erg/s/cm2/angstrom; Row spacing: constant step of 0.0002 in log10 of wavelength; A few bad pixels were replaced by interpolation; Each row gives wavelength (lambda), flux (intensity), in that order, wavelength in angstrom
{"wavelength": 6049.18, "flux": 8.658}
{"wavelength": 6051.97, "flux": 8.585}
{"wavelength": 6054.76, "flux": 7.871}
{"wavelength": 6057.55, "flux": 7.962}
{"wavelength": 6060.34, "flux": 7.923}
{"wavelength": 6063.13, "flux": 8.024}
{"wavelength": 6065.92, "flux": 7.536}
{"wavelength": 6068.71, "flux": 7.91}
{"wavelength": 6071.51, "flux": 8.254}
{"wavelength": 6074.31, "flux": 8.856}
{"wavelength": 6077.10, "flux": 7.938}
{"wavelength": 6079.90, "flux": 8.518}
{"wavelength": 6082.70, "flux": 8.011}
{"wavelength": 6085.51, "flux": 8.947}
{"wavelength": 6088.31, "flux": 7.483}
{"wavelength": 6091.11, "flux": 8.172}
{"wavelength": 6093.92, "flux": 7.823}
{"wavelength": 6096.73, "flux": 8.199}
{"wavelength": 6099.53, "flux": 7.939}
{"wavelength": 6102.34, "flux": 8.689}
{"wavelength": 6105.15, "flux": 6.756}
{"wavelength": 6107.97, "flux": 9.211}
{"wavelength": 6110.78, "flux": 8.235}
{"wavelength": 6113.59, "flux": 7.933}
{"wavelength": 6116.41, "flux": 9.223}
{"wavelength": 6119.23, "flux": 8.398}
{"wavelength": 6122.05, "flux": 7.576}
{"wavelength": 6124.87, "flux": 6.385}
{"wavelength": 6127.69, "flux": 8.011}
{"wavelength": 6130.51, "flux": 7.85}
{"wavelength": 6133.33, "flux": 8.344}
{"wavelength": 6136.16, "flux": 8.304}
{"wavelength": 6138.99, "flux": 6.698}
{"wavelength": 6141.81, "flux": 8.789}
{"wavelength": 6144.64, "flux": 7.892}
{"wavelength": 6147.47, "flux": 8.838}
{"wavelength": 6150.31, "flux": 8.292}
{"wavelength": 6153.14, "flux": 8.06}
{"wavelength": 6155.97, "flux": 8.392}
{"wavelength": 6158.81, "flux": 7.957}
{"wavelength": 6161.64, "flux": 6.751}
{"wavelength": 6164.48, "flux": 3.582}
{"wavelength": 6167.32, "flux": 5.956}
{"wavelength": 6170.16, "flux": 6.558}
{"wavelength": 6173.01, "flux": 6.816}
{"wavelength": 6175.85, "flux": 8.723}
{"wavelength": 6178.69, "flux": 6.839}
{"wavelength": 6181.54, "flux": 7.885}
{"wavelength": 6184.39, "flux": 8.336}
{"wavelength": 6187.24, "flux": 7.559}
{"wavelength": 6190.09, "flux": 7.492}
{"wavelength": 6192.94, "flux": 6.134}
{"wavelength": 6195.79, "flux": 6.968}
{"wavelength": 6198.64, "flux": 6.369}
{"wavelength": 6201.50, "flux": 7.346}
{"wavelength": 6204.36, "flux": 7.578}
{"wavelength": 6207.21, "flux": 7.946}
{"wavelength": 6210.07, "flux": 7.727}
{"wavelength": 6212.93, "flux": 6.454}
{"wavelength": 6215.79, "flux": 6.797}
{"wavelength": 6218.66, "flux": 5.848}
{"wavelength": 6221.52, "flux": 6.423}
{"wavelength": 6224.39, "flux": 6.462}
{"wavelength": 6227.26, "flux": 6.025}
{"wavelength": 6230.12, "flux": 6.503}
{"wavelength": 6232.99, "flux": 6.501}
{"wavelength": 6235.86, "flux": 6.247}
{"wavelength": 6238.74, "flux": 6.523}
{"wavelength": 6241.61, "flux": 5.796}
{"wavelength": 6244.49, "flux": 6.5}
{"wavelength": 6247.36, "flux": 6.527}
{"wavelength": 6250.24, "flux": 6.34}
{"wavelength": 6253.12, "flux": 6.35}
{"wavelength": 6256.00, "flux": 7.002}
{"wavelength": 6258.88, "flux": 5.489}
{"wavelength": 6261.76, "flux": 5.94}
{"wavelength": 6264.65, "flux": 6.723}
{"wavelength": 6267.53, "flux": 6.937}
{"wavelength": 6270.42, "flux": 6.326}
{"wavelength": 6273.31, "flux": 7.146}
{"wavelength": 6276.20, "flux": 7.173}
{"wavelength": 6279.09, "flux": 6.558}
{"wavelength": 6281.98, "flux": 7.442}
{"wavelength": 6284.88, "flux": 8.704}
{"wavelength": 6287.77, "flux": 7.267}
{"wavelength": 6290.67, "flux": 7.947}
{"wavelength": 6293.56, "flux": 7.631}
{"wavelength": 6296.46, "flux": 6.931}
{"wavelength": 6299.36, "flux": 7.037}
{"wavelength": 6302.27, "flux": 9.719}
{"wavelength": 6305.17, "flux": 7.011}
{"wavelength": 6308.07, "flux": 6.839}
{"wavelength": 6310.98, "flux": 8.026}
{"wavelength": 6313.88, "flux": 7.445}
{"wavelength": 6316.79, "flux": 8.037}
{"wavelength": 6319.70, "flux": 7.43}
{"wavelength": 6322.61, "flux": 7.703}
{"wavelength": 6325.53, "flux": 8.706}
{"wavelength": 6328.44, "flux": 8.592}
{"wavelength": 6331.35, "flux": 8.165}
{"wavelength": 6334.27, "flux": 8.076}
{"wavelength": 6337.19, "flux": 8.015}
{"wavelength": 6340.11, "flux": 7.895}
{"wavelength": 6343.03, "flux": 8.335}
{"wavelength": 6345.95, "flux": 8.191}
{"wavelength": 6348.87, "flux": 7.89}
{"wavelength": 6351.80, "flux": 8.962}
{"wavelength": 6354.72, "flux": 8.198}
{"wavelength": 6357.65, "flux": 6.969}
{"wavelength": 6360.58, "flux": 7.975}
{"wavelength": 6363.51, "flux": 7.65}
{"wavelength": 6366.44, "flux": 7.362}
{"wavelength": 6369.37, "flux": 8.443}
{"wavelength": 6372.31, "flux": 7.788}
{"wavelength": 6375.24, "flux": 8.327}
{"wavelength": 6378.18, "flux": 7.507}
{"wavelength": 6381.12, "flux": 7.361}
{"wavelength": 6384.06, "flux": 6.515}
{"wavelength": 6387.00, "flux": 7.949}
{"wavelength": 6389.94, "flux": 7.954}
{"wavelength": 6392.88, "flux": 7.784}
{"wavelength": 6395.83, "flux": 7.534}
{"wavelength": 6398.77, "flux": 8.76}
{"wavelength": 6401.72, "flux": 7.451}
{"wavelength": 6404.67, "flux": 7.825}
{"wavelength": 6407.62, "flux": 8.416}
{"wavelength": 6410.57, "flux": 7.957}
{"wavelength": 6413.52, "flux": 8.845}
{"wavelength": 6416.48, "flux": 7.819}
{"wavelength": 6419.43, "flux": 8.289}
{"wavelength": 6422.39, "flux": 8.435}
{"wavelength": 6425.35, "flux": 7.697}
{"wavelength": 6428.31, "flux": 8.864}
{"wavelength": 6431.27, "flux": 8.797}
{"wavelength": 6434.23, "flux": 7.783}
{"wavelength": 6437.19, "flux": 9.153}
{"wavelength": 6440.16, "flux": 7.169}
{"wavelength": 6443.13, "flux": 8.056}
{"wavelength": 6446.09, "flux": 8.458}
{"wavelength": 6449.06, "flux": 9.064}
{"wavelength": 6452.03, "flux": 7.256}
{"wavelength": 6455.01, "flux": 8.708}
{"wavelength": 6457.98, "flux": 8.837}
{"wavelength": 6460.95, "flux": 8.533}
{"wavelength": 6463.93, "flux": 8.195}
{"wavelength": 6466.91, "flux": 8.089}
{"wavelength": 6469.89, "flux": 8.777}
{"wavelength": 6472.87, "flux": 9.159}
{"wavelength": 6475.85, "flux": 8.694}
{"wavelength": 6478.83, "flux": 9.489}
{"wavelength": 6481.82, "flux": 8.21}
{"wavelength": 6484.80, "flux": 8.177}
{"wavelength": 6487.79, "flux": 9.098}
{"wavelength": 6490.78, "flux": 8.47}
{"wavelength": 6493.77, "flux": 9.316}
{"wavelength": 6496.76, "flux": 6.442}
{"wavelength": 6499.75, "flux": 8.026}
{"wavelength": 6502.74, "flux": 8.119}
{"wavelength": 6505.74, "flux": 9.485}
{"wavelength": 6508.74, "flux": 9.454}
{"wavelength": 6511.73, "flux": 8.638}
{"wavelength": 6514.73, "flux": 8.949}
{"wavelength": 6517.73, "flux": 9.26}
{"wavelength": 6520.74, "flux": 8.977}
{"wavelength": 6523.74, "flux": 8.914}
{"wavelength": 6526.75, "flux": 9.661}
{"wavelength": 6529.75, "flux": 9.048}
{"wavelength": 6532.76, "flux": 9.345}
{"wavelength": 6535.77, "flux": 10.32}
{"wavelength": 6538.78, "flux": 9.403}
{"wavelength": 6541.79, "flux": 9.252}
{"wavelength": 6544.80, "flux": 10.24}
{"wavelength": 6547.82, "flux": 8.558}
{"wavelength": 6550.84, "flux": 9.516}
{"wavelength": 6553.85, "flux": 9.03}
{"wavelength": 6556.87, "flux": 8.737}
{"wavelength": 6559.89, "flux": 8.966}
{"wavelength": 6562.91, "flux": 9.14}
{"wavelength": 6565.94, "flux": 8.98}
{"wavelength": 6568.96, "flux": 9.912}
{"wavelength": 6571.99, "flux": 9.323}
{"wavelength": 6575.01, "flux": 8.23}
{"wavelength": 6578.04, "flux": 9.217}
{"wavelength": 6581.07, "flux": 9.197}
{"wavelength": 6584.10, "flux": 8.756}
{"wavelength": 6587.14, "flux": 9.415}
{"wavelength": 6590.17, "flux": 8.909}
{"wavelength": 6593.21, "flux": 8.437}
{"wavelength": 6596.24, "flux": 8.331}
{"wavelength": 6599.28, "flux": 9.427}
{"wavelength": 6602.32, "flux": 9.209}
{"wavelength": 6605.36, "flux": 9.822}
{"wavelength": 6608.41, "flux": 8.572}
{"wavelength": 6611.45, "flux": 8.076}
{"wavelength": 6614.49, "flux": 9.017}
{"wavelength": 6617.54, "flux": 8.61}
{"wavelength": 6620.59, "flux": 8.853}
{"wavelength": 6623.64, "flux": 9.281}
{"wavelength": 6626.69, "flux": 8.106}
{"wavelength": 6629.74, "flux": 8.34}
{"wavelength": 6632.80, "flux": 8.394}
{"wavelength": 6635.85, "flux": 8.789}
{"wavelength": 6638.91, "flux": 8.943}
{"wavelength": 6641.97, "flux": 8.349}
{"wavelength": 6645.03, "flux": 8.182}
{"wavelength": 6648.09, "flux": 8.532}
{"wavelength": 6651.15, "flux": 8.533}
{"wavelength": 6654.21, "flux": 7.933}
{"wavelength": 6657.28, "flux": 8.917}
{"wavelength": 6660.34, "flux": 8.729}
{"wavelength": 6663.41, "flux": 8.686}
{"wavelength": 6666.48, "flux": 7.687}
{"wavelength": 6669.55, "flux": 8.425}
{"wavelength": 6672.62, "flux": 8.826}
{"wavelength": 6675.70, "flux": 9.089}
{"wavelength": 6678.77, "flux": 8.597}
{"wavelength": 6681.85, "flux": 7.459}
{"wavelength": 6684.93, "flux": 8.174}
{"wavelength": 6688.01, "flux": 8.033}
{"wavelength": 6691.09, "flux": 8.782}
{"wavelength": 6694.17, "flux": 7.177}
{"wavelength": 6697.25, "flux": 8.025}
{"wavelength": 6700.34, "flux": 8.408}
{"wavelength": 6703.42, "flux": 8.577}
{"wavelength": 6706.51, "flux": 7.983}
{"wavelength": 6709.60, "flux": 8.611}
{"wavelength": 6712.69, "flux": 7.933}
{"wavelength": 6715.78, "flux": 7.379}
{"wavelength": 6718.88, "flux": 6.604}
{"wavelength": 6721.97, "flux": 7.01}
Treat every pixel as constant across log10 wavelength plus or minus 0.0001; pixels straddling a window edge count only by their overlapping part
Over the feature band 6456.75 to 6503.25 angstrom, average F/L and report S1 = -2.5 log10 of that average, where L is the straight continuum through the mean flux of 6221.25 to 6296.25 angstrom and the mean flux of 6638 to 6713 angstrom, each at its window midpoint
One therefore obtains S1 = -0.12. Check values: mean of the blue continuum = 6.72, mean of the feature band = 8.48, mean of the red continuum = 8.35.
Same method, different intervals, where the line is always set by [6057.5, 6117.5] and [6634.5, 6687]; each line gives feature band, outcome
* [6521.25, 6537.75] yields -0.13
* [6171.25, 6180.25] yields 0.11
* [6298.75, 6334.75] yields 0.05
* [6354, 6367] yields 0.09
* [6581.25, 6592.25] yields -0.07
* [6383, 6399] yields 0.08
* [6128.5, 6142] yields 0.03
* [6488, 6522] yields -0.04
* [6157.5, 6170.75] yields 0.32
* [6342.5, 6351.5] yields 0.01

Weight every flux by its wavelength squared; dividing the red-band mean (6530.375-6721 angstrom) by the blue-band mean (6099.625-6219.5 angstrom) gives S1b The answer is 1.3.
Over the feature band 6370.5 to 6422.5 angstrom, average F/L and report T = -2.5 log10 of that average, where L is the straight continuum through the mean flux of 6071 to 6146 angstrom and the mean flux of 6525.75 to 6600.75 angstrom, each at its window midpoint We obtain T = 0.11 mag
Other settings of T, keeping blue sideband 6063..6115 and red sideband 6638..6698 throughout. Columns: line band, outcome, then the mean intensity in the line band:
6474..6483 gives -0.070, 8.83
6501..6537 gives -0.108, 9.16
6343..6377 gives 0.033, 7.99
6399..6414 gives 0.020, 8.1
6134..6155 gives 0.002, 8.14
